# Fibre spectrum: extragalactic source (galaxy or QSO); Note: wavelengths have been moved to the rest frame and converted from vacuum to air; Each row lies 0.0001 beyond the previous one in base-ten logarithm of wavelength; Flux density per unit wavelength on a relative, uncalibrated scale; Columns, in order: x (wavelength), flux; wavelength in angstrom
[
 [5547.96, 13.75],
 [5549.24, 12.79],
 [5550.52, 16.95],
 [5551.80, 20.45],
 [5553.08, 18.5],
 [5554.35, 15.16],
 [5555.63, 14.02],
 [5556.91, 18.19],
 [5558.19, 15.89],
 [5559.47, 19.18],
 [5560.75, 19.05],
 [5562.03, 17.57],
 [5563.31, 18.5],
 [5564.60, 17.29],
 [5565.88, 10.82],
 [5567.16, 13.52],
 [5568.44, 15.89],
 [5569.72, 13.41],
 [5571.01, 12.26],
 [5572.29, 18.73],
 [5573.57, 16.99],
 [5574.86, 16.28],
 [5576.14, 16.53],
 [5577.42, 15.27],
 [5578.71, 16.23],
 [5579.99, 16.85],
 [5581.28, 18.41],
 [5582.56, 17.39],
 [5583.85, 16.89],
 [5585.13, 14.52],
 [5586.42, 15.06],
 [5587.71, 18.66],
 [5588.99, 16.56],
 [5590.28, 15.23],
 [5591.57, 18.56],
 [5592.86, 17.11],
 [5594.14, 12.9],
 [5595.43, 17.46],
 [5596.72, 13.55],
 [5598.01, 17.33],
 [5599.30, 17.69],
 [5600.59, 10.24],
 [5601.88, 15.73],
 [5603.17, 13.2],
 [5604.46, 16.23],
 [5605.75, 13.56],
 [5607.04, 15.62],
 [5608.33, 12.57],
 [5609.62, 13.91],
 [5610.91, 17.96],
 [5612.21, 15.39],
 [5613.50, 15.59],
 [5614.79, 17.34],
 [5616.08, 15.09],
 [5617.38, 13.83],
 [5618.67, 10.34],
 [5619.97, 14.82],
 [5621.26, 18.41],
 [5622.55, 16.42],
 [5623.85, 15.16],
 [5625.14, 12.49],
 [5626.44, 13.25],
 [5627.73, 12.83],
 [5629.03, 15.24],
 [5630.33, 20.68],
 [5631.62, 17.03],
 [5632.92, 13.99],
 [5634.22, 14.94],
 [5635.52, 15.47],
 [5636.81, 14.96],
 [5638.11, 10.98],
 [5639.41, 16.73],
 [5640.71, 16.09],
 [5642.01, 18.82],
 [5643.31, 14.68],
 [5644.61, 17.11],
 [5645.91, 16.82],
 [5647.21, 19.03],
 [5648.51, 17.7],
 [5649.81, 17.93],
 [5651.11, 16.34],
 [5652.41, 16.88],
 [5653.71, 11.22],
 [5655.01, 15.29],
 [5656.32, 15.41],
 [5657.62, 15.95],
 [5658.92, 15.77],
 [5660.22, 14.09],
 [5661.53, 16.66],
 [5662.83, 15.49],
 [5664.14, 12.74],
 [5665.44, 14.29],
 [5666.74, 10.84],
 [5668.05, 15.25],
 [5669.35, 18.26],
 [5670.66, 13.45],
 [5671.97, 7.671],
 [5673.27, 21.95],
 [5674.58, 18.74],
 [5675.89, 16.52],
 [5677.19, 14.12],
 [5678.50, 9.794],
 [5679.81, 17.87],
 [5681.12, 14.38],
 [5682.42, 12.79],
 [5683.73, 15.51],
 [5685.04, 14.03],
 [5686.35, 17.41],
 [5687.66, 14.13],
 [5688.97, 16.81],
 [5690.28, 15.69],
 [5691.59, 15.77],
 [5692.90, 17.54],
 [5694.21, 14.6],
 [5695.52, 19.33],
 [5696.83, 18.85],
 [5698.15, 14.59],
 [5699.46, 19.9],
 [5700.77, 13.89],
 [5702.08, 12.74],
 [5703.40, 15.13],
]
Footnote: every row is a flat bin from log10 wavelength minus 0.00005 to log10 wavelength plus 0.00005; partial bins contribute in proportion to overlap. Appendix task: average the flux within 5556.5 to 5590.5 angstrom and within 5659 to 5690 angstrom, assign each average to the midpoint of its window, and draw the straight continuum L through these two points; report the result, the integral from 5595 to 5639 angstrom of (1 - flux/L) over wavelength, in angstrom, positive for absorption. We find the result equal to 2.1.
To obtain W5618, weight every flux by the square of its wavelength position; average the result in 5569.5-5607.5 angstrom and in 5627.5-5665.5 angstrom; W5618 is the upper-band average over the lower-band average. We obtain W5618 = 1.02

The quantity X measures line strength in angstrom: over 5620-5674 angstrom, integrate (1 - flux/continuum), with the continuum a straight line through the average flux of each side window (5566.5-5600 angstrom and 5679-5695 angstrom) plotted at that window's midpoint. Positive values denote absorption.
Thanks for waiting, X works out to 1.0 angstrom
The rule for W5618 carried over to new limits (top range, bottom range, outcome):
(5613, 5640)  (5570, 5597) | 0.94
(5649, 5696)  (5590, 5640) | 1.03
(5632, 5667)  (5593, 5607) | 1.06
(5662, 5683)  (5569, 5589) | 0.93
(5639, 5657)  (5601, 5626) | 1.12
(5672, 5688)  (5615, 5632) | 1.04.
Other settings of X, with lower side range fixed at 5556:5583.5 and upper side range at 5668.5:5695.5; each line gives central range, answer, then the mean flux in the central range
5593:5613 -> 1.43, 15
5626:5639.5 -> 0.67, 15.1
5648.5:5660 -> 0.01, 15.7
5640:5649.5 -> -0.87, 17.2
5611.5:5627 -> 1.07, 14.9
